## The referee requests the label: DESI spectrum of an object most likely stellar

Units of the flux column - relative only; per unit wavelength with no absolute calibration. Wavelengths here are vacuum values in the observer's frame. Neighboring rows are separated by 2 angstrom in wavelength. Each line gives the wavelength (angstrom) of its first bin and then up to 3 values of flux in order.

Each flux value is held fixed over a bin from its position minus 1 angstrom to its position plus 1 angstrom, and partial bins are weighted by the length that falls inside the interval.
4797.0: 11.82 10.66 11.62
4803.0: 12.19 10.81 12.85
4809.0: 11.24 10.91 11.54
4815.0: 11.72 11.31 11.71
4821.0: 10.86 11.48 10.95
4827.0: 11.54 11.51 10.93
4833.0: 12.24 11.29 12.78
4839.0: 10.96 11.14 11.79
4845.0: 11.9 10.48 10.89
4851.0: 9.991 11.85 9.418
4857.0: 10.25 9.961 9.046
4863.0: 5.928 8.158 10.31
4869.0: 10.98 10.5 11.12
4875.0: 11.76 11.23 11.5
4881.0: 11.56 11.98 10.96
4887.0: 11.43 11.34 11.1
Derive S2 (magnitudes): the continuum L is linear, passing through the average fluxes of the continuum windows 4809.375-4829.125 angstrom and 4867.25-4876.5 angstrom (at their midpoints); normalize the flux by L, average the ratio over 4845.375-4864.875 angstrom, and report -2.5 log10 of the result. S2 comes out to 0.14 mag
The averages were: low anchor 11.3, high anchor 11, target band 9.75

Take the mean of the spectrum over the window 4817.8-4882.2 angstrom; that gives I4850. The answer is 10.8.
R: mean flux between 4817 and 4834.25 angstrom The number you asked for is 11.4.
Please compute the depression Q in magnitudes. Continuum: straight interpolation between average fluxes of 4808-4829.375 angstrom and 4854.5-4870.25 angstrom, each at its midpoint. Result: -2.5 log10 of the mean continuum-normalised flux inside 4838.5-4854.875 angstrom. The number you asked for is -0.106 mag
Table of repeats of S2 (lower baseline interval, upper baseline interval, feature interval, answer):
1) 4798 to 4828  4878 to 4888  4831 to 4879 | 0.08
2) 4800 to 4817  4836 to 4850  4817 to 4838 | 0.00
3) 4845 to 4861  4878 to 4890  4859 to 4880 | 0.10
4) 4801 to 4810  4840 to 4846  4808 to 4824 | 0.03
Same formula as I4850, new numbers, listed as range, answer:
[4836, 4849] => 11.5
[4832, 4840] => 11.8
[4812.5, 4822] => 11.4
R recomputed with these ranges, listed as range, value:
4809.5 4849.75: 11.4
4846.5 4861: 10.3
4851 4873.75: 9.77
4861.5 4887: 10.5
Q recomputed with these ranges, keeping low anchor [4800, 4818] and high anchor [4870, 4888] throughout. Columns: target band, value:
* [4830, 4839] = -0.02 mag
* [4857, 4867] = 0.30 mag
